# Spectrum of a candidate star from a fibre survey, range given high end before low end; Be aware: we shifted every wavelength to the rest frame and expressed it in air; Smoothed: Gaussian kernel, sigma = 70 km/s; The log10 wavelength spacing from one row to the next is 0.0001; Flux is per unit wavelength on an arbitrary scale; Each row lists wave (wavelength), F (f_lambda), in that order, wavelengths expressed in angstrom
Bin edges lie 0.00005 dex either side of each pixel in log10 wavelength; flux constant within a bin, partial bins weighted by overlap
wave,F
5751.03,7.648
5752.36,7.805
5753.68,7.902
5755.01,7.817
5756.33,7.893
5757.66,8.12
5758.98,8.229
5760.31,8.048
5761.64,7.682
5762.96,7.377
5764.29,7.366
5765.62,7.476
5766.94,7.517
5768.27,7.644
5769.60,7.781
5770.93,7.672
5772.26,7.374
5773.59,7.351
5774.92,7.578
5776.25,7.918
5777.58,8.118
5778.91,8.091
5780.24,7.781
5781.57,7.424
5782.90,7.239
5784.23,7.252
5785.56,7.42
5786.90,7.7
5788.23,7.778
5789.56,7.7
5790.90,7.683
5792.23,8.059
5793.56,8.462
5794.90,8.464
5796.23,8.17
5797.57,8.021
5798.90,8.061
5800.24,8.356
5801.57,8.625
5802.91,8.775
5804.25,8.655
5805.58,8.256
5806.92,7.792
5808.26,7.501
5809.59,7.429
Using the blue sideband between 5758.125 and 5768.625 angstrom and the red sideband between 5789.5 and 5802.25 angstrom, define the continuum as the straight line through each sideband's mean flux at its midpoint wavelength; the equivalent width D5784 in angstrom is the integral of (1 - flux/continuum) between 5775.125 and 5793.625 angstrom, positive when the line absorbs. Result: 0.6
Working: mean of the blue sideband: 7.68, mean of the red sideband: 8.18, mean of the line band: 7.73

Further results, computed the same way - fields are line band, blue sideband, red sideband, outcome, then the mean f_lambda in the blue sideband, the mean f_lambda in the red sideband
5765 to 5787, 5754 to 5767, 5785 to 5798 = 0.7 angstrom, 7.77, 7.94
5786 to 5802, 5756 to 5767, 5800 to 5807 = 0.5 angstrom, 7.76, 8.47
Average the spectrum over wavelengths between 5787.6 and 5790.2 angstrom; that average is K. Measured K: 7.75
